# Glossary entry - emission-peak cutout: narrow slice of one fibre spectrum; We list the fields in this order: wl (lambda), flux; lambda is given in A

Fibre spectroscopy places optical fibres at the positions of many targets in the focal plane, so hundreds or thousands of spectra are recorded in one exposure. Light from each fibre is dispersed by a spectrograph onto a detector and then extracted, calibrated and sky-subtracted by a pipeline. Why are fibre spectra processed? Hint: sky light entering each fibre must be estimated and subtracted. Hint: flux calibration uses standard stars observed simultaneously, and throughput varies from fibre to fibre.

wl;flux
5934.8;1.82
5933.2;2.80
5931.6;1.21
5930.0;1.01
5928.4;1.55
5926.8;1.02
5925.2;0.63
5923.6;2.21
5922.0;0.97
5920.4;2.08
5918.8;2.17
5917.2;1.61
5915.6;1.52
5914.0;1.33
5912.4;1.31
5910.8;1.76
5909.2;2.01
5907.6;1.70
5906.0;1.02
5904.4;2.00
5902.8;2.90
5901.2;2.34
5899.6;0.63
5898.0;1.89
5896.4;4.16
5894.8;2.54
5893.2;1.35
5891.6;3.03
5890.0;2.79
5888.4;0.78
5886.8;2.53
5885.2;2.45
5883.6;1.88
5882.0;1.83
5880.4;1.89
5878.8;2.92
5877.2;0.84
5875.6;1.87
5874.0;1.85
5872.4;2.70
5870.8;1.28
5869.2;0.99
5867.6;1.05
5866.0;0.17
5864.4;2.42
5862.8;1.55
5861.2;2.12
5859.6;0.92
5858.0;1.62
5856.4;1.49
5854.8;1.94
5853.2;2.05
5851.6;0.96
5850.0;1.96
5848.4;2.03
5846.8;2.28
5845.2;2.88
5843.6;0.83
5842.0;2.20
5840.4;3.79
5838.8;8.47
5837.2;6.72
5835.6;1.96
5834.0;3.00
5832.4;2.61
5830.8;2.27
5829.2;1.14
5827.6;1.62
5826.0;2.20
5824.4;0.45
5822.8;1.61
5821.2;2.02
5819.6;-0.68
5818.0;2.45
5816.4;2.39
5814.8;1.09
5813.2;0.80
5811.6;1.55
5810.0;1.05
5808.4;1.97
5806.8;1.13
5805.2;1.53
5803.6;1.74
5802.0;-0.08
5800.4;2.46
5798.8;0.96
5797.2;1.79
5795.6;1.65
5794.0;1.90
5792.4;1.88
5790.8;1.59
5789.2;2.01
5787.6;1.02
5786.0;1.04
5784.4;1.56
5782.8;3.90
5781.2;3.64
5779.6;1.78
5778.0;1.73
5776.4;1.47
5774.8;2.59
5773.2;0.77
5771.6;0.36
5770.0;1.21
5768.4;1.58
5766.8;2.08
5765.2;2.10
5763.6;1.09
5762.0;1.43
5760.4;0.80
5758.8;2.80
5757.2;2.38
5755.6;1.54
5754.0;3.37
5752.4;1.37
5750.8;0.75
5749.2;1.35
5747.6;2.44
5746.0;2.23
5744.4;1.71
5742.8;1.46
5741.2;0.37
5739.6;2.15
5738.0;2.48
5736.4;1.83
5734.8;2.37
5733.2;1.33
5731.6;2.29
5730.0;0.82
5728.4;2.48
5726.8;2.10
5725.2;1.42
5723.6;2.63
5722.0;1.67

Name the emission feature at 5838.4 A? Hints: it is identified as [O III] 5007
